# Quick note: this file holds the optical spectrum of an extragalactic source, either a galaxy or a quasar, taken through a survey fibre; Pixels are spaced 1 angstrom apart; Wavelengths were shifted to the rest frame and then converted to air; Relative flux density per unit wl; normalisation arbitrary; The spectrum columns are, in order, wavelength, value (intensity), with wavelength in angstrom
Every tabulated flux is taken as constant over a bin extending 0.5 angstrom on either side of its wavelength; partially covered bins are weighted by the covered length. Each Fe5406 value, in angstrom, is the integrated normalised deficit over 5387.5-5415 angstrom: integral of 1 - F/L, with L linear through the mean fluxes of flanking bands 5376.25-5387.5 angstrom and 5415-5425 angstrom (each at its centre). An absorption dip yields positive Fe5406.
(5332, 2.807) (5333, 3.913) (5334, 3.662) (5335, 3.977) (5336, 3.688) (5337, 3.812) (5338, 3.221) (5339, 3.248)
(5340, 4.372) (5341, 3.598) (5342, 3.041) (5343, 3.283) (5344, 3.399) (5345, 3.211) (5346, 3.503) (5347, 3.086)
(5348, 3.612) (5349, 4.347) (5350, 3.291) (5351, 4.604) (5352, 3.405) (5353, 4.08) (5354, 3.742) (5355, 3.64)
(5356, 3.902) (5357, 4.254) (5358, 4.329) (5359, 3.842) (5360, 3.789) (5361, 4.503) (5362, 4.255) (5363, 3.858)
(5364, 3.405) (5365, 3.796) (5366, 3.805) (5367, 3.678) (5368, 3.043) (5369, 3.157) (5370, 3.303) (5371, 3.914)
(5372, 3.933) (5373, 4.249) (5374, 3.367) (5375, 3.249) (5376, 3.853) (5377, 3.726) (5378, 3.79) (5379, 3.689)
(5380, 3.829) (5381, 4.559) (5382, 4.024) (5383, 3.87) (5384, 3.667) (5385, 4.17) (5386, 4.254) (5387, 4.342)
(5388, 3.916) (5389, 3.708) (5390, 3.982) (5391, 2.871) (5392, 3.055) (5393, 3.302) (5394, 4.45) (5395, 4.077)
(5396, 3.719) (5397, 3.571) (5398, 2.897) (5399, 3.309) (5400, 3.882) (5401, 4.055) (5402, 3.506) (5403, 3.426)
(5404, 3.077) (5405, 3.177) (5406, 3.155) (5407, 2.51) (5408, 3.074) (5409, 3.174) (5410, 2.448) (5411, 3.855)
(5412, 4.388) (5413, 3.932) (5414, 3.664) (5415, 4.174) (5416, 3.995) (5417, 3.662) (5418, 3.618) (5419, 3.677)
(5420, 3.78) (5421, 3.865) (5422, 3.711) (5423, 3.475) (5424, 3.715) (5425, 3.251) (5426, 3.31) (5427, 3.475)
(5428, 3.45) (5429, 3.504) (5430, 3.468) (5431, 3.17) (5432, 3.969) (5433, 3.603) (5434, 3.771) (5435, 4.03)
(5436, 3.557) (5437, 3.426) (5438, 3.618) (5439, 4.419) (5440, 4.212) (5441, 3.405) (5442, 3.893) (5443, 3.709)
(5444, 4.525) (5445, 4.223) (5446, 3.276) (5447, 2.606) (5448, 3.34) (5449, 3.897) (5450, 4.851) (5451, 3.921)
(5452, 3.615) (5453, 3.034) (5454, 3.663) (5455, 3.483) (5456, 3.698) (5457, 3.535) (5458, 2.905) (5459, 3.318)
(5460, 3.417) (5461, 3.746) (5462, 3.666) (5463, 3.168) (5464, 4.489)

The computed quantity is 2.5 angstrom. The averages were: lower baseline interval 3.99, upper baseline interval 3.72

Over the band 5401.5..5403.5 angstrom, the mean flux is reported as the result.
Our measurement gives 3.47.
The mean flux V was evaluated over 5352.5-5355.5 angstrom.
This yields 3.82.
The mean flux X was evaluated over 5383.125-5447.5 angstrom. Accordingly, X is 3.63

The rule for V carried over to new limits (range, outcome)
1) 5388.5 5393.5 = 3.38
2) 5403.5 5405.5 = 3.13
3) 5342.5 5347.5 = 3.3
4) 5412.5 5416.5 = 3.94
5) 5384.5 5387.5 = 4.26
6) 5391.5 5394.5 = 3.6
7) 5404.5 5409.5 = 3.02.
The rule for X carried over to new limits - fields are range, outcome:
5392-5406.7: 3.51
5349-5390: 3.85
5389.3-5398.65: 3.55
